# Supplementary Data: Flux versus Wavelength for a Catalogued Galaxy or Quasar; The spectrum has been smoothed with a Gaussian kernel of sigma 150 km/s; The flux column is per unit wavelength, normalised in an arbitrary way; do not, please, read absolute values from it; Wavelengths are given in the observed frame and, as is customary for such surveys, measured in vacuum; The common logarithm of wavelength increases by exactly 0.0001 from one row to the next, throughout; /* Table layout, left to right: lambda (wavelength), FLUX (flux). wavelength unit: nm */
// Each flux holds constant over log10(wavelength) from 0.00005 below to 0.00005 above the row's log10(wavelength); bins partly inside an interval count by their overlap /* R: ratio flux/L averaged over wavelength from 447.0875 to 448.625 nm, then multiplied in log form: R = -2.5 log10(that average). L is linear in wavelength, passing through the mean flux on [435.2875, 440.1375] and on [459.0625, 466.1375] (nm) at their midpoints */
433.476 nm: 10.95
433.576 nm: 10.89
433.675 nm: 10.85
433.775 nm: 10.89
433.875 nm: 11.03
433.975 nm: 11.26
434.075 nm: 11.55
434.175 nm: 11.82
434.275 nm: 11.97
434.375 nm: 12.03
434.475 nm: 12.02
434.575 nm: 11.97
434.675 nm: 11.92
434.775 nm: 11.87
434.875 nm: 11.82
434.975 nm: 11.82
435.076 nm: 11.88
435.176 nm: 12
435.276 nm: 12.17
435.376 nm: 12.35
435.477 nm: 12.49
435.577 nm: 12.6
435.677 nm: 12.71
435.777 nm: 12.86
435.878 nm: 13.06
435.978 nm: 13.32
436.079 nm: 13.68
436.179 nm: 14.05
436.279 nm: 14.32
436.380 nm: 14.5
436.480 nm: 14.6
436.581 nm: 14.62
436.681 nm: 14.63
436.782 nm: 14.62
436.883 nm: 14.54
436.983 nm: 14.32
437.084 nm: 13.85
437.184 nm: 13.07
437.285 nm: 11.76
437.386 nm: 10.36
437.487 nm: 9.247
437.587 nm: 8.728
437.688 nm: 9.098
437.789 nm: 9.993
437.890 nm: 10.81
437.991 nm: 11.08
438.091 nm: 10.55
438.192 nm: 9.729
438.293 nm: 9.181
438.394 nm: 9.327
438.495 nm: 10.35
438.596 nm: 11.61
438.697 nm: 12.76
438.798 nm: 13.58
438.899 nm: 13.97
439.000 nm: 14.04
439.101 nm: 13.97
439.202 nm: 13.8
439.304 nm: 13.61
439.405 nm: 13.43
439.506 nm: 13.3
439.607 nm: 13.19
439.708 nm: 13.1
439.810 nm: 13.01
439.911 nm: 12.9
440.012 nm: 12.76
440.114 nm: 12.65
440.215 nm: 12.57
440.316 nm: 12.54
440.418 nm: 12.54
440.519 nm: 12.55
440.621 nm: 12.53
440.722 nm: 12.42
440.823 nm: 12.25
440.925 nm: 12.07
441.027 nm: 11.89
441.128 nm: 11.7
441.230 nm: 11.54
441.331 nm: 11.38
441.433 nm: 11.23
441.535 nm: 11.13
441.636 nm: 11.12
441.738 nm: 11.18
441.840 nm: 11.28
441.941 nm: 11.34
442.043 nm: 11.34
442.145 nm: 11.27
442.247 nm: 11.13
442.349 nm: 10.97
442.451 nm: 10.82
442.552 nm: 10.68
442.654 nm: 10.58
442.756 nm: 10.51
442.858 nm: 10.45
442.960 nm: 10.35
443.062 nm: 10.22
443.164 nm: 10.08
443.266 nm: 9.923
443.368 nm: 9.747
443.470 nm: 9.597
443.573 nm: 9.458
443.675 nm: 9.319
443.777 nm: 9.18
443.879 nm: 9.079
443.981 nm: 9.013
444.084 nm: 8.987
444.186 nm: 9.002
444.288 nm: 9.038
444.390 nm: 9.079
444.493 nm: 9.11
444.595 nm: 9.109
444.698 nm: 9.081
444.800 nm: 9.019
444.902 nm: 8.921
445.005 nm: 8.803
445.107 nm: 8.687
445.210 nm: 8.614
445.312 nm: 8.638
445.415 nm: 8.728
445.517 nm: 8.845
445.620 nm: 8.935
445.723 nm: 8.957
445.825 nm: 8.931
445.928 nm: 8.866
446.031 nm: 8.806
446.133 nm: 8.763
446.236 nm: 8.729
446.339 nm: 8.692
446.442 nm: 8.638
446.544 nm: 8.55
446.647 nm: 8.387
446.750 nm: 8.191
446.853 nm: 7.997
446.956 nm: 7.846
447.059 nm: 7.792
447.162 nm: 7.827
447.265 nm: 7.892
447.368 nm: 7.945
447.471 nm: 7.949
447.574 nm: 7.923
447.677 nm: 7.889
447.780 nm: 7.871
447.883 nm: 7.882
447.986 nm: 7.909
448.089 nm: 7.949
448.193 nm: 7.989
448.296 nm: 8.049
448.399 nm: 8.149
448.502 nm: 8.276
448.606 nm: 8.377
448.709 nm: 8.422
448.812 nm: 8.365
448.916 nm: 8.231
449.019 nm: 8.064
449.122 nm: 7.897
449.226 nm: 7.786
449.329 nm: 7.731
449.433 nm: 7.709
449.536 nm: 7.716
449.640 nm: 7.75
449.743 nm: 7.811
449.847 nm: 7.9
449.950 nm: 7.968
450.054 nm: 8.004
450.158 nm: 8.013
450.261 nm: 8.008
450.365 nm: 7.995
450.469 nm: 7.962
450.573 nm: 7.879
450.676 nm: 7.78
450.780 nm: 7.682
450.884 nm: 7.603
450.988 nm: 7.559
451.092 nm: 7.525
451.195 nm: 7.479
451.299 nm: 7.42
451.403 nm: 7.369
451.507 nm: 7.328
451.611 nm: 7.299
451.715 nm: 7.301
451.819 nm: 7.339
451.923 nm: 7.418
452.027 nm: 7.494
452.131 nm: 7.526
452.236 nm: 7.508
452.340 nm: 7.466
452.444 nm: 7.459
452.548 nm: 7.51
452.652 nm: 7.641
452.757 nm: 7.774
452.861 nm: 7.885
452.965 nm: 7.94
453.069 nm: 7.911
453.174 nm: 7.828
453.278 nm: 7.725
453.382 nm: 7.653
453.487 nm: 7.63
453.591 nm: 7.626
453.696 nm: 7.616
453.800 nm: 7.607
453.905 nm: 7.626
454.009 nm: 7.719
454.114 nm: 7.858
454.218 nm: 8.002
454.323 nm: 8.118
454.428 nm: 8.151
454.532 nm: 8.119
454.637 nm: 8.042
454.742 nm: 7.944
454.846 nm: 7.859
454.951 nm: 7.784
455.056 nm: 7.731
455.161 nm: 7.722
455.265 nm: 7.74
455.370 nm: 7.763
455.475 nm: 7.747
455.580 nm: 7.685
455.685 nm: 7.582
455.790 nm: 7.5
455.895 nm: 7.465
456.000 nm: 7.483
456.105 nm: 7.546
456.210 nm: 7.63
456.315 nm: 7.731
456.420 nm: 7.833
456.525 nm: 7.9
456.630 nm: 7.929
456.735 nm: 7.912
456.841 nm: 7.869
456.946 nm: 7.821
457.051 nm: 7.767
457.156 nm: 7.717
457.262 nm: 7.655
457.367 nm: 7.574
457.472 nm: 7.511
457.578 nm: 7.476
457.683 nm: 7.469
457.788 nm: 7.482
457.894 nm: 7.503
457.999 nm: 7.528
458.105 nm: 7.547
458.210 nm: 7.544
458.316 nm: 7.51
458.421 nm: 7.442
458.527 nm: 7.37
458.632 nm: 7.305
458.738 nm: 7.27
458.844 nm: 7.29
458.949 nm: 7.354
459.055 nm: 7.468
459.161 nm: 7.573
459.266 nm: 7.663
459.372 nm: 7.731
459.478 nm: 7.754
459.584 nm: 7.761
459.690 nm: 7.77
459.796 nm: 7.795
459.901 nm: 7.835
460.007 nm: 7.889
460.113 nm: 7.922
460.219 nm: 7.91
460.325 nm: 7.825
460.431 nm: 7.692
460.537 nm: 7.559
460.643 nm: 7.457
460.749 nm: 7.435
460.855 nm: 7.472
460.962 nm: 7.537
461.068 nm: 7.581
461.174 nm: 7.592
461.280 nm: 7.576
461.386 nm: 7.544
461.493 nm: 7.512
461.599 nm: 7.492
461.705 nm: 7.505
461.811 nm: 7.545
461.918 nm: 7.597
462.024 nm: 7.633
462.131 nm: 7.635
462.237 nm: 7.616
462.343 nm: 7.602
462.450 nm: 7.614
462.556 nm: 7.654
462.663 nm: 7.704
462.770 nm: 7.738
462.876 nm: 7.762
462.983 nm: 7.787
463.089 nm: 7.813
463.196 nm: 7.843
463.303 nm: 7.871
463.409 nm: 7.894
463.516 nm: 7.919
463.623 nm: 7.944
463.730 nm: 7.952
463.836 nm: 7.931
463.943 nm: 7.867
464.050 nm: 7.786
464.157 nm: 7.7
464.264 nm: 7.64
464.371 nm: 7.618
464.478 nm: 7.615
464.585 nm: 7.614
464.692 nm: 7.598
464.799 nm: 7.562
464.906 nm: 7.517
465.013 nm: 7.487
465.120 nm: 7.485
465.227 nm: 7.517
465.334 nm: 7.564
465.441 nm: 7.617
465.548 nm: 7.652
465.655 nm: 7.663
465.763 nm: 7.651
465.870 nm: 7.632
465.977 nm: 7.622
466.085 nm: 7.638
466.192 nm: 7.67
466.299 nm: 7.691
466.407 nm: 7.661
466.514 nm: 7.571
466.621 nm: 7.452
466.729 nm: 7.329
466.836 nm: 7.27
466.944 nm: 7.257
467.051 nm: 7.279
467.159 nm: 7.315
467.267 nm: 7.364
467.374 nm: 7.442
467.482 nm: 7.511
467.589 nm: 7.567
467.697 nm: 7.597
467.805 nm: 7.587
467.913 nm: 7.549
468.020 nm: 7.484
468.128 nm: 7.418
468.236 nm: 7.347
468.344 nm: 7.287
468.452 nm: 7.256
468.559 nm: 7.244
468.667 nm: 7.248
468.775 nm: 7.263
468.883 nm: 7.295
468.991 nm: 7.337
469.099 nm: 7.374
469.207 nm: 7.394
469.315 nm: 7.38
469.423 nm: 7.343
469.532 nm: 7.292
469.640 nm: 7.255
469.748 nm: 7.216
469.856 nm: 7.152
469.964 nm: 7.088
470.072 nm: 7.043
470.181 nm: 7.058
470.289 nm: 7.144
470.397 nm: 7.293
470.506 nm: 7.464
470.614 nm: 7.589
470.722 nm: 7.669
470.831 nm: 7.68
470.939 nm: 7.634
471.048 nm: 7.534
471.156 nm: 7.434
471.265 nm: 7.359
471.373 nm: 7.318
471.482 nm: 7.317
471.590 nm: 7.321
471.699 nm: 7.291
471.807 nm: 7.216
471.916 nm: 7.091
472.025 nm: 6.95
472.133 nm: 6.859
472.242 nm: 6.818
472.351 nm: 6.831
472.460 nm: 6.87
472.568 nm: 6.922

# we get 0.30 mag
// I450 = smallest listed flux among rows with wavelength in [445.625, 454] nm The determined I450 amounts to 7.299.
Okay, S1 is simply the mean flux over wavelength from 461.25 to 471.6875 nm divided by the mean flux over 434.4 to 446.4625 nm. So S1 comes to 0.67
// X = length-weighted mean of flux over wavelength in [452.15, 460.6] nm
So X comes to 7.69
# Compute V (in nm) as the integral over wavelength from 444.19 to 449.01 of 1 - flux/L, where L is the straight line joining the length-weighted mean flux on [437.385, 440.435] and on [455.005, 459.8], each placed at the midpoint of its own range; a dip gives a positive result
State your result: 0.79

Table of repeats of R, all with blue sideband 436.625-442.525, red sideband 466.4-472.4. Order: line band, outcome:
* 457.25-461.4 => 0.17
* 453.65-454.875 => 0.22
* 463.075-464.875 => 0.06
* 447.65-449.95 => 0.30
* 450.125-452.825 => 0.31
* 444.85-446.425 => 0.25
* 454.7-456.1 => 0.23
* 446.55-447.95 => 0.33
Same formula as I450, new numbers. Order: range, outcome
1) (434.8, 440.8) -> 8.728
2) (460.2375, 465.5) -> 7.435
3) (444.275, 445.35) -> 8.614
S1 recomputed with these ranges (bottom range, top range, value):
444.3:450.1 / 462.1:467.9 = 0.92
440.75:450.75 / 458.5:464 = 0.84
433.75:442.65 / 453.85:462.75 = 0.63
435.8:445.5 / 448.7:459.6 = 0.68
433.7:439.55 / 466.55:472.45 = 0.60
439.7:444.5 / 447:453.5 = 0.71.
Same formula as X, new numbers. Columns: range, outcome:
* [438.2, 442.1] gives 12.2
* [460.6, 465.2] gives 7.66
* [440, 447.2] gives 10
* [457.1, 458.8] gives 7.49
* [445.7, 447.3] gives 8.43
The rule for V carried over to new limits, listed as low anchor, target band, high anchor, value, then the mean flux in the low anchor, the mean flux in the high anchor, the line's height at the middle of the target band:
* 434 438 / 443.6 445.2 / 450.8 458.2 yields 0.19 nm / 12.4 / 7.66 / 10.3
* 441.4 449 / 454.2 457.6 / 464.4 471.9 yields 0.23 nm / 9.14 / 7.43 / 8.34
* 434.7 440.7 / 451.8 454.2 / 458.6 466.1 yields 0.46 nm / 12.5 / 7.65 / 9.48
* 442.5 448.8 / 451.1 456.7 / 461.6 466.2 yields 0.42 nm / 8.82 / 7.68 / 8.3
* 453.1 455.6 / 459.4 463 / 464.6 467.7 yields -0.01 nm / 7.81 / 7.52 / 7.64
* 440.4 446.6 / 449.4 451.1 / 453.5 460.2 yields 0.20 nm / 10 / 7.69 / 8.85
